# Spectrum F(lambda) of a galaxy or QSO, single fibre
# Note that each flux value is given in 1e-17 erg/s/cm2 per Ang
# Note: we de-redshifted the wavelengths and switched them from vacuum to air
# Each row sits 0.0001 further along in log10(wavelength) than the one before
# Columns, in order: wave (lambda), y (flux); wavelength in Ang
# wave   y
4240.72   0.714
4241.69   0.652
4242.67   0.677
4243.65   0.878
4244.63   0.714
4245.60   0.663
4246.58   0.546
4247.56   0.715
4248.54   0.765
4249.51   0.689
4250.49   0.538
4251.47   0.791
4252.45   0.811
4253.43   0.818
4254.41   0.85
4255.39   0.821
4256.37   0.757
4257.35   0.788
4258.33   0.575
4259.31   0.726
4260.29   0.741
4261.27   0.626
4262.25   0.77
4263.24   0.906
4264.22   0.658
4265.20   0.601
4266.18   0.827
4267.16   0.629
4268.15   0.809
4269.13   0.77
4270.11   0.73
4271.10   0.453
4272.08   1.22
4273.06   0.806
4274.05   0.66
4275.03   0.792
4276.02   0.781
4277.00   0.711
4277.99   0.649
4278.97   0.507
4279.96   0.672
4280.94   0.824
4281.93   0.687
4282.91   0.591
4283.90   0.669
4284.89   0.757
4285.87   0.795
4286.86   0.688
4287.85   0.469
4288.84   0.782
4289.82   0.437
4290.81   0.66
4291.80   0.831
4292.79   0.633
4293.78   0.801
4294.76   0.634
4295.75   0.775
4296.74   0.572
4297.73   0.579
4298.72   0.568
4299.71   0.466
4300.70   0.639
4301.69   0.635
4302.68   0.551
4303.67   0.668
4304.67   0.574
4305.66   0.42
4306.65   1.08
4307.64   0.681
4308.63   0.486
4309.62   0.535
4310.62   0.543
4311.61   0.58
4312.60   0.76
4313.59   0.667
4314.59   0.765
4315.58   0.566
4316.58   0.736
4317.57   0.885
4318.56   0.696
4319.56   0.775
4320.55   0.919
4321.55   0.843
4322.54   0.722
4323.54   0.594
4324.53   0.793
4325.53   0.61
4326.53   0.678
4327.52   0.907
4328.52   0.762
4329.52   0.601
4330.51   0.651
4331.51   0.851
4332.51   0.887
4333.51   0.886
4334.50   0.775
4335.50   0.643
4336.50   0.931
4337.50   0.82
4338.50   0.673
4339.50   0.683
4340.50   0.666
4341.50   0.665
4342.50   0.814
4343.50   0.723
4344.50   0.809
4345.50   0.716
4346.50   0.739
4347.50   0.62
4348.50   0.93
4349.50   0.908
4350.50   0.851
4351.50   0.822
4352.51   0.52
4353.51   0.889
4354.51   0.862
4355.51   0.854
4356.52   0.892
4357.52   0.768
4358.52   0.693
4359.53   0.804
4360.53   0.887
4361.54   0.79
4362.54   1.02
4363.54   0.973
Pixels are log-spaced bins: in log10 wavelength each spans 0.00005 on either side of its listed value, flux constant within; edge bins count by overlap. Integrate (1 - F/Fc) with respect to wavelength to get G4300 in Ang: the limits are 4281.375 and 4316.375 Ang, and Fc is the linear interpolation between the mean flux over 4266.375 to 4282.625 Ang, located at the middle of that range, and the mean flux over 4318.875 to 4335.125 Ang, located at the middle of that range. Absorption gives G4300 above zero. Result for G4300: 4.7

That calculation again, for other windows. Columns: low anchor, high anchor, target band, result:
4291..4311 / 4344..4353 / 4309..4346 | -1.2 Ang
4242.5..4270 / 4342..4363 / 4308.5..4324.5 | 1.6 Ang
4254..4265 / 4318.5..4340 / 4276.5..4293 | 1.8 Ang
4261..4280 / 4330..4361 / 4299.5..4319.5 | 2.8 Ang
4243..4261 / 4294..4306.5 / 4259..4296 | -2.6 Ang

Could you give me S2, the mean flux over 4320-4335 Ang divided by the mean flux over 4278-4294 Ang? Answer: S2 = 1.1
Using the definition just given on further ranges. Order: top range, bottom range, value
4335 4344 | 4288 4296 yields 1.08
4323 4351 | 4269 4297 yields 1.08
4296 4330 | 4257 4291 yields 0.95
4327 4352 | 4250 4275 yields 1.03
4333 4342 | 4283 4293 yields 1.12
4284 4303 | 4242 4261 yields 0.89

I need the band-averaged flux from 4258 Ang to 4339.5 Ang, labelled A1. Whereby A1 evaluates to 0.703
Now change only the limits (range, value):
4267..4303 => 0.683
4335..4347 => 0.74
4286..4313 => 0.633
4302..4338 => 0.717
